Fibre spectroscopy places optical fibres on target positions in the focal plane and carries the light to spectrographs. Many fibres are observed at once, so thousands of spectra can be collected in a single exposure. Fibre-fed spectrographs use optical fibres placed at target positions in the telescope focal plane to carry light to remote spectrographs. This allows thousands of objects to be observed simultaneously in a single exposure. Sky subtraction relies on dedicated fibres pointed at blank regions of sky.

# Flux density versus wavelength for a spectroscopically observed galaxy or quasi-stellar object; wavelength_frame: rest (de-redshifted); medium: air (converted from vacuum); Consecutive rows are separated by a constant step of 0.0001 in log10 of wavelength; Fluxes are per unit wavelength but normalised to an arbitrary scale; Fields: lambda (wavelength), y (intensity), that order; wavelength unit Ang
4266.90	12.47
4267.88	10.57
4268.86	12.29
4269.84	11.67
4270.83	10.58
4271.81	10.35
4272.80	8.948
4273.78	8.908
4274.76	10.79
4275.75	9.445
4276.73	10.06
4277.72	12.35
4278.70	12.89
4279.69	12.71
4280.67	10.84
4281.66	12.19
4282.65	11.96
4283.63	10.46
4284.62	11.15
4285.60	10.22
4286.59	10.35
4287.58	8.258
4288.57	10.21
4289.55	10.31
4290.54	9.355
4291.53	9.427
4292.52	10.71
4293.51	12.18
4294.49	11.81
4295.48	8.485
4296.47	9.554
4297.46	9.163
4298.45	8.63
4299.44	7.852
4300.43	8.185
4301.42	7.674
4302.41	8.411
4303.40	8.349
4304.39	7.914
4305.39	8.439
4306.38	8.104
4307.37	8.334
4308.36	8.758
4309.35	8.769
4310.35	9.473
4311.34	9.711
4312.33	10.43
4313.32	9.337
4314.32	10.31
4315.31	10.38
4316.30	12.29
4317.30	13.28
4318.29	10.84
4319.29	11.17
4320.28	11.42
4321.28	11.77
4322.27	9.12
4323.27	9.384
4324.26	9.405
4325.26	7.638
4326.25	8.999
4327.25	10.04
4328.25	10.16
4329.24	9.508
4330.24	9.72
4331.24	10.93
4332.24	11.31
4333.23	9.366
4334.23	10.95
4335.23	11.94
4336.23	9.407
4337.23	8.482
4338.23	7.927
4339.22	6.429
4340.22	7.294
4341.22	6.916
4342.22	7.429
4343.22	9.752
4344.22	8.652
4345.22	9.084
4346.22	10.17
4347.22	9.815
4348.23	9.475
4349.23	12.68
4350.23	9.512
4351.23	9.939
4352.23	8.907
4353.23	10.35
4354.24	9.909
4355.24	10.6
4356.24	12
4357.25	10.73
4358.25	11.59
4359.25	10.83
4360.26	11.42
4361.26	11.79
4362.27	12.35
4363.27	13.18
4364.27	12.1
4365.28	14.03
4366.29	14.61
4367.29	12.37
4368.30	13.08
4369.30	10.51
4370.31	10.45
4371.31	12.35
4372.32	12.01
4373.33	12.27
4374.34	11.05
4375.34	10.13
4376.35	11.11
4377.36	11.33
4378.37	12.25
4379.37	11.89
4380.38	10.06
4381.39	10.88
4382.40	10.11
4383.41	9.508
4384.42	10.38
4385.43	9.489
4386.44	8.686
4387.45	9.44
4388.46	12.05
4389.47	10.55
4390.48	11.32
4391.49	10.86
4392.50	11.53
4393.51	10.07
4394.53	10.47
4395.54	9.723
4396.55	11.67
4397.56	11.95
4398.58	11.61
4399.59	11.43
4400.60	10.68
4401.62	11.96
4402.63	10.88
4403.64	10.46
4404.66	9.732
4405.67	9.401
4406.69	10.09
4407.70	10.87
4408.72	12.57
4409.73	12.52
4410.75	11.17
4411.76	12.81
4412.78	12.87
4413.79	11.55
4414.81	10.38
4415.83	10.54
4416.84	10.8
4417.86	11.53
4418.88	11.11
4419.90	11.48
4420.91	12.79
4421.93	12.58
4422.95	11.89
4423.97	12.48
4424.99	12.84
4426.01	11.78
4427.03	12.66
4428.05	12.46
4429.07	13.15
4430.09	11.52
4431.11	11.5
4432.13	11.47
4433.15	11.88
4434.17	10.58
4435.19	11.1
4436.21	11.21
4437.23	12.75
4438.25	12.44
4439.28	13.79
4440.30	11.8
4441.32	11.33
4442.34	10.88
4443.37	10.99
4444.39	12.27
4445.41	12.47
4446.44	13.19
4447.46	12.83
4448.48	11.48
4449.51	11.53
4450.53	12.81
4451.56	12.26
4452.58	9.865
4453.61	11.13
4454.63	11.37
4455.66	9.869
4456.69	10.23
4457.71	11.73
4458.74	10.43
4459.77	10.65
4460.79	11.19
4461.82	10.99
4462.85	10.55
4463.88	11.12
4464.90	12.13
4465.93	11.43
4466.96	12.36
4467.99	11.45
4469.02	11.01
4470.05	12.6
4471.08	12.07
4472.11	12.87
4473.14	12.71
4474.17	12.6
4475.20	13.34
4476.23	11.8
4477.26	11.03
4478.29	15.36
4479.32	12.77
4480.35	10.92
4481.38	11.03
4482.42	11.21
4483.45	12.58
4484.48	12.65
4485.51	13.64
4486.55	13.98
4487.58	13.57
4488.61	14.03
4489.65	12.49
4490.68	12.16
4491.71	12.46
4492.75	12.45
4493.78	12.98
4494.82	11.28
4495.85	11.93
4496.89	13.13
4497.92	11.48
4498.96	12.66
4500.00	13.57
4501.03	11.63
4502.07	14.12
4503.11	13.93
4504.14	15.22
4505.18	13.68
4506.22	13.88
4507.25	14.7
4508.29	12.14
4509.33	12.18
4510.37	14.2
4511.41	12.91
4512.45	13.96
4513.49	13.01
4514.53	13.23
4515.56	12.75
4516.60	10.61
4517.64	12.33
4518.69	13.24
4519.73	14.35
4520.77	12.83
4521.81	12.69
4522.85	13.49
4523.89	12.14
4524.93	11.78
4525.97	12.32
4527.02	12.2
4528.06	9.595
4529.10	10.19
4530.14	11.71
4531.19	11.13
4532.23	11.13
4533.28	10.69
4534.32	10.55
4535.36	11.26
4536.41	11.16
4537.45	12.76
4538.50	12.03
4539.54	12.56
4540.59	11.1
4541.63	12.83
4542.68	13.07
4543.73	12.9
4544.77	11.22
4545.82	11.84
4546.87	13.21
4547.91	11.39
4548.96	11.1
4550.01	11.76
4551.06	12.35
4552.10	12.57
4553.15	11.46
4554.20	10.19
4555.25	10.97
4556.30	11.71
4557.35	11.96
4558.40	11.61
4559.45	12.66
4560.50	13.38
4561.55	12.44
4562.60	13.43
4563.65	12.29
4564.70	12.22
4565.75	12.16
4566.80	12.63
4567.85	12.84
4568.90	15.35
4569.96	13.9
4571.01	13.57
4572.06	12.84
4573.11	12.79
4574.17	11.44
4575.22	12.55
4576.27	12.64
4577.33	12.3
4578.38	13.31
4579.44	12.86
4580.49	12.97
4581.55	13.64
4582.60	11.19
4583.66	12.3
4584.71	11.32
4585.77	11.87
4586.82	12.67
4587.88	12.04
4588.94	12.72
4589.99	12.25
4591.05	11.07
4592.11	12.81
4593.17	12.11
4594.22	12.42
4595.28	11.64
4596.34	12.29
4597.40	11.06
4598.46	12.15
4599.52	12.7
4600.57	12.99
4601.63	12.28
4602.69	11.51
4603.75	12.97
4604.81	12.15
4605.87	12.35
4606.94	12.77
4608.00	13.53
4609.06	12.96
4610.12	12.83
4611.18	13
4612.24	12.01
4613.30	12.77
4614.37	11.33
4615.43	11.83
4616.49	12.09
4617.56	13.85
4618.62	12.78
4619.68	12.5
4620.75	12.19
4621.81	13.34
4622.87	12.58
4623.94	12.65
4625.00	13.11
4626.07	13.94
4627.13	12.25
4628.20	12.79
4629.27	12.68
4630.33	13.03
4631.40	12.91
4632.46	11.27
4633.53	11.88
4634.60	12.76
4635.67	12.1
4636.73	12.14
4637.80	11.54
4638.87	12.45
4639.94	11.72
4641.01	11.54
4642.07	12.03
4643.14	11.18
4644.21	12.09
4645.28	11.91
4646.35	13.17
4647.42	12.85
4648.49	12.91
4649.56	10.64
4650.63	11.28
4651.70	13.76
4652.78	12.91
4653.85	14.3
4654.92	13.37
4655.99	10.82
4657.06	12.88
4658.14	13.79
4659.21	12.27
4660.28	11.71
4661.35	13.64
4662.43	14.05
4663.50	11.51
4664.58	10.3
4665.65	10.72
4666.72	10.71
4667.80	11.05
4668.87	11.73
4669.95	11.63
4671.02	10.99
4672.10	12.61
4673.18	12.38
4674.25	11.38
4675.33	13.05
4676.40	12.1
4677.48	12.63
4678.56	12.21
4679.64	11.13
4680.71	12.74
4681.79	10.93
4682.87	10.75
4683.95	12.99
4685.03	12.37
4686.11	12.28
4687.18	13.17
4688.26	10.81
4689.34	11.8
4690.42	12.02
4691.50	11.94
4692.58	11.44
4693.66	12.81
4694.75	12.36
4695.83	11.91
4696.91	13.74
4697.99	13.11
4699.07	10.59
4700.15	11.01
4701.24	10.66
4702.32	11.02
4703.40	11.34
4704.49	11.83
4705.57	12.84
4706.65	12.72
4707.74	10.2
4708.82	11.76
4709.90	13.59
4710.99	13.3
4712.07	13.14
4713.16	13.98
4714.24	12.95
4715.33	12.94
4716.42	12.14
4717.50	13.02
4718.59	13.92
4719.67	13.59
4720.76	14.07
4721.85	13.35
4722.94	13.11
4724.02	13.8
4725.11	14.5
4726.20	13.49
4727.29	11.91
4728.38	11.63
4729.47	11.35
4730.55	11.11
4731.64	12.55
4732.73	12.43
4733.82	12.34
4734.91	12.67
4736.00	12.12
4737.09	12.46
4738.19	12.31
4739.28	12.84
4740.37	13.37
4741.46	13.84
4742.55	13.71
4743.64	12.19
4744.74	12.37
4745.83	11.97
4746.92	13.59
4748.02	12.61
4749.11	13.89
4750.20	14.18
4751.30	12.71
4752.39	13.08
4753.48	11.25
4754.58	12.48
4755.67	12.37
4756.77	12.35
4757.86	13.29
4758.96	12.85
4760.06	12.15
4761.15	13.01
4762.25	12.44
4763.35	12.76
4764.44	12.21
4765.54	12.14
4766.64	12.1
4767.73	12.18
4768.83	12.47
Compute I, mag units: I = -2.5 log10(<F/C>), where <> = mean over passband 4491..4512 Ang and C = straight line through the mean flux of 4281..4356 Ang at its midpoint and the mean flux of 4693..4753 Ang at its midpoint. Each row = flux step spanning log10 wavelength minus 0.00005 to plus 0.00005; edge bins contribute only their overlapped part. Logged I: -0.18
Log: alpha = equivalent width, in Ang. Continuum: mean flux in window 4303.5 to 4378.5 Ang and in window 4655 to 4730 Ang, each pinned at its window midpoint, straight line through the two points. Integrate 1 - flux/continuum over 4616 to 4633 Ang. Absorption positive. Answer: -1.2 Ang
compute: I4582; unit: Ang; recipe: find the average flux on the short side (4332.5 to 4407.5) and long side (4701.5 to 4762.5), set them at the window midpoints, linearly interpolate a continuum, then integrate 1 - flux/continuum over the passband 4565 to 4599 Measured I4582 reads -1.9 Ang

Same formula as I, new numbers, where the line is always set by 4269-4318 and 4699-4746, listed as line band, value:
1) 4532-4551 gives -0.031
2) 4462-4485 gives -0.091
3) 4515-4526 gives -0.113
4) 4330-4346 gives 0.131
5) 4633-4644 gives 0.012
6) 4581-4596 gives -0.034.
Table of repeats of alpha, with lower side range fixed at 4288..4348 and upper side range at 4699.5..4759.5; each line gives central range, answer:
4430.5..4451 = -2.9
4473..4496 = -3.8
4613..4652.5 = -1.5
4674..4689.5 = 0.3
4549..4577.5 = -2.6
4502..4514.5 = -3.0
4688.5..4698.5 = 0.1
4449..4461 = -0.6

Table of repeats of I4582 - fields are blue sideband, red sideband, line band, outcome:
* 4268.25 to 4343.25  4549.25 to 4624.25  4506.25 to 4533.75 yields -1.4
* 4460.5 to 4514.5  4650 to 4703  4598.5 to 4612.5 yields -0.4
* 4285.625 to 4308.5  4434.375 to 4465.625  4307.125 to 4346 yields -0.1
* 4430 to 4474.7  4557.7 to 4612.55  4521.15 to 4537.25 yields 0.9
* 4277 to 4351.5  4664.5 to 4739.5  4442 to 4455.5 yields -1.4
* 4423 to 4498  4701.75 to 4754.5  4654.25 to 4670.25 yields 0.7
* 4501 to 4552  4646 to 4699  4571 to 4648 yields -0.8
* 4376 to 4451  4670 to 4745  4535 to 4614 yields -2.6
